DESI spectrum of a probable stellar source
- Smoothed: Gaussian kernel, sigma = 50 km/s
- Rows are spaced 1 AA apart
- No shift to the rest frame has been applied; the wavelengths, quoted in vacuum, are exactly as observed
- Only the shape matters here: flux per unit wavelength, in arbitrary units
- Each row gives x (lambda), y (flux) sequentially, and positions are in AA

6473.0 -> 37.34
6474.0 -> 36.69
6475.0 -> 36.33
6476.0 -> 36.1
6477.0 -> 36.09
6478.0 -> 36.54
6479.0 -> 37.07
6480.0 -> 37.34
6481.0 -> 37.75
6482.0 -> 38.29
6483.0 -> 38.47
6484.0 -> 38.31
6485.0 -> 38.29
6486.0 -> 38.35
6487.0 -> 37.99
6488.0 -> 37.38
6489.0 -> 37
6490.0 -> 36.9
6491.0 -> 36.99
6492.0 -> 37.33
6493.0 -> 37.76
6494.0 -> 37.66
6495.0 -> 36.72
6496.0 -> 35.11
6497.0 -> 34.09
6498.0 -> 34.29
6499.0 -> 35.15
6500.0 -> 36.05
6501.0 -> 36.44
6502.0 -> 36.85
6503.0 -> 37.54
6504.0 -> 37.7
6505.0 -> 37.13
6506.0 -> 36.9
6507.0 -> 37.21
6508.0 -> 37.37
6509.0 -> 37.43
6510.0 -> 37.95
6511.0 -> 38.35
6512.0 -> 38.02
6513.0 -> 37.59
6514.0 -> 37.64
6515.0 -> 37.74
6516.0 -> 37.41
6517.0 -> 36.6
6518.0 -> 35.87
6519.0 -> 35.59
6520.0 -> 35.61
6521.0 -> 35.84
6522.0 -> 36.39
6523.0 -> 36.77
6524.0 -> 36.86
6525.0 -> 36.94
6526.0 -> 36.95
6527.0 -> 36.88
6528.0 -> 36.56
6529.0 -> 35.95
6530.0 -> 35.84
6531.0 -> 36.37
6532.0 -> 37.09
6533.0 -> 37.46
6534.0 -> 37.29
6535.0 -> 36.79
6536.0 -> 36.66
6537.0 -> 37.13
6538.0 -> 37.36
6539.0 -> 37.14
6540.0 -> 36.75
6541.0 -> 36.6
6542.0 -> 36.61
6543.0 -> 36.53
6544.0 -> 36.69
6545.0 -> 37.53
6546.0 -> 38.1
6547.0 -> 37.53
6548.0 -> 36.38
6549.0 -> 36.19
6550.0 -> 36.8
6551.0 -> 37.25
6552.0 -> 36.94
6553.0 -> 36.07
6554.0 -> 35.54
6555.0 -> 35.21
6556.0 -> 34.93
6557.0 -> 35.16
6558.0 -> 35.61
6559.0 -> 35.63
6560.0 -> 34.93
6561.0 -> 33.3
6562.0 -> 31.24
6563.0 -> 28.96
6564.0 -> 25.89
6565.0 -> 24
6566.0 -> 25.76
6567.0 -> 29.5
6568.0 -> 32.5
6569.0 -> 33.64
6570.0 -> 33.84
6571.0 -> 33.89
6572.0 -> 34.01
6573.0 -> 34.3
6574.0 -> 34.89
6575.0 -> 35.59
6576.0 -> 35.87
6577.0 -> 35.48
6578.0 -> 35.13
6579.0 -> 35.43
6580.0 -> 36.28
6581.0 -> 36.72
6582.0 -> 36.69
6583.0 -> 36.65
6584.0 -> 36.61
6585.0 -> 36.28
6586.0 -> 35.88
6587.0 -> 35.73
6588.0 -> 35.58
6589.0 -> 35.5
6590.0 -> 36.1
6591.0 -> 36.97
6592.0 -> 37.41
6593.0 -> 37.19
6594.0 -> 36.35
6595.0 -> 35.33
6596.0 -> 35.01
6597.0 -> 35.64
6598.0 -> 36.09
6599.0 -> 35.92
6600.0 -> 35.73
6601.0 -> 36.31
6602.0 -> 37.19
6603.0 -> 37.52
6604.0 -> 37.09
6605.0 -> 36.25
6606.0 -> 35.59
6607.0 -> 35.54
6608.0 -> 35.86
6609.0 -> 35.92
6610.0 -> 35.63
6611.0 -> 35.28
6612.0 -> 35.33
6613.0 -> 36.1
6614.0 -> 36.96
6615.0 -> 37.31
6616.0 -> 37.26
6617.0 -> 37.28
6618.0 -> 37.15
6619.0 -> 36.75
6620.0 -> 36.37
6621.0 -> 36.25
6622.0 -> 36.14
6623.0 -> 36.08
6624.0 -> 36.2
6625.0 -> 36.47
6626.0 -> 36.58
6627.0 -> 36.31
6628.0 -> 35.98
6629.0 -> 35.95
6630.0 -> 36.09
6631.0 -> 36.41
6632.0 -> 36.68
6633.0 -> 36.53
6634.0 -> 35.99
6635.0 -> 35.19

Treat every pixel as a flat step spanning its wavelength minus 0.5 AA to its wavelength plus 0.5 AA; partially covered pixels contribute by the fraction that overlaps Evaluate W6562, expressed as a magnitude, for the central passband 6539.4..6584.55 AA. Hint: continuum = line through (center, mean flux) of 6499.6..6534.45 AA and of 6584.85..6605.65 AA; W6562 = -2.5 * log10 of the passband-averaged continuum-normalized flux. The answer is 0.057 mag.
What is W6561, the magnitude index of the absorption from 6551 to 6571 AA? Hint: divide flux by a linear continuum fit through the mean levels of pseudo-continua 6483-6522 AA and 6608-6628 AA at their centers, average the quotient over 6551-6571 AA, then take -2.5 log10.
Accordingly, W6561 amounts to 0.12 mag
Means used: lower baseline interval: 37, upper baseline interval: 36.4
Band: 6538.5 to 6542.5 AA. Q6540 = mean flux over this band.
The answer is 36.8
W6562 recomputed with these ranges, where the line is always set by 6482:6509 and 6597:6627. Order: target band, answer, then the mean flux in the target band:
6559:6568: 0.23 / 29.7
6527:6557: 0.00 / 36.6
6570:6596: 0.02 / 35.8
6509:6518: -0.02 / 37.5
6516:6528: 0.01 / 36.4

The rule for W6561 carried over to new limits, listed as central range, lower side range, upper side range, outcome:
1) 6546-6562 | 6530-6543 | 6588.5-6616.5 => 0.028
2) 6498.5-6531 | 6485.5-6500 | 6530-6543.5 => -0.003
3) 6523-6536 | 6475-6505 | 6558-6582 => -0.052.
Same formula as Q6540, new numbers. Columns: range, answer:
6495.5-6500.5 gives 34.9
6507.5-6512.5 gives 37.8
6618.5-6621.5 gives 36.5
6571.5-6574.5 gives 34.4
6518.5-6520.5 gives 35.6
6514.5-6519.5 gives 36.6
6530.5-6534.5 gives 37.1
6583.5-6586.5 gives 36.3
